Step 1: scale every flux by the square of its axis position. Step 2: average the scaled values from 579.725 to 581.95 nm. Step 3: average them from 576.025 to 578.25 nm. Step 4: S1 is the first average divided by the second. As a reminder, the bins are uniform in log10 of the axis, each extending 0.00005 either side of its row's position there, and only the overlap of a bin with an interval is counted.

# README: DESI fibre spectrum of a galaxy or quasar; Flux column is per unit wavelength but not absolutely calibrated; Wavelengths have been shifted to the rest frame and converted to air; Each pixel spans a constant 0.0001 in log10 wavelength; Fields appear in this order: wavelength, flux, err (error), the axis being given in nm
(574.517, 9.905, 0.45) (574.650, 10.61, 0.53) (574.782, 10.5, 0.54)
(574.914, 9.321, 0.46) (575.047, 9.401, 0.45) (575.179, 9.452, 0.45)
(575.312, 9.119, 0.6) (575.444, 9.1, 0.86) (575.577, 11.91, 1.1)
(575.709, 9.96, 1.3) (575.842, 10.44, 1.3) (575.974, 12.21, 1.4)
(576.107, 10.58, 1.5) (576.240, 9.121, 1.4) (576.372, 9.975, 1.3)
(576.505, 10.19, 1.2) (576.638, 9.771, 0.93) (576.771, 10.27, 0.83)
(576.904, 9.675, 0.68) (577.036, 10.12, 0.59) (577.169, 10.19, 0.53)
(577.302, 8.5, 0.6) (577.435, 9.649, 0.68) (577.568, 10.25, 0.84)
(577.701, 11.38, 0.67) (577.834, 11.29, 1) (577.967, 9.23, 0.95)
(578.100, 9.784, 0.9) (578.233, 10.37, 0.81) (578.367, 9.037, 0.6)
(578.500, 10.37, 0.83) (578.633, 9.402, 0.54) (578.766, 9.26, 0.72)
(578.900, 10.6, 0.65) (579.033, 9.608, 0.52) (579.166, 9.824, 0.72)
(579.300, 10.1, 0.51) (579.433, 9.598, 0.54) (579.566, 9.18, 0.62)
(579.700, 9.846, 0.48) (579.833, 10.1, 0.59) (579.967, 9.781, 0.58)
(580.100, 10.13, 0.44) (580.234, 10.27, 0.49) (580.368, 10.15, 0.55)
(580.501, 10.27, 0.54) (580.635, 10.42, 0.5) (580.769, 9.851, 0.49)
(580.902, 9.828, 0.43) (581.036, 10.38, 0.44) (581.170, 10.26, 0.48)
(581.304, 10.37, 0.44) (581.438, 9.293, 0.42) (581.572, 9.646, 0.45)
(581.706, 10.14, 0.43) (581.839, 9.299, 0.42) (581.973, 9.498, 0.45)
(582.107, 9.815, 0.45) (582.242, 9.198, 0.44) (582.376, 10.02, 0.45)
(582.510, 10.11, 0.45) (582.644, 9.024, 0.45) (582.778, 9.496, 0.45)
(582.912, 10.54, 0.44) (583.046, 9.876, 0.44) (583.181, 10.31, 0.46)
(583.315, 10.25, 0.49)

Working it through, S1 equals 1.0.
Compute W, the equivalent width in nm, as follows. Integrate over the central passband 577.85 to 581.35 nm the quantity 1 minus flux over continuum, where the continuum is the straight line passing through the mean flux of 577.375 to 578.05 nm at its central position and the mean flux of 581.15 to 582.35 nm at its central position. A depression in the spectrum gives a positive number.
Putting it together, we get 0.04 nm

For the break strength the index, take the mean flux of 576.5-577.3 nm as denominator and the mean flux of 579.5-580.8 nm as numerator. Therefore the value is 1.01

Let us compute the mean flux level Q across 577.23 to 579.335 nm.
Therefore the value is 9.91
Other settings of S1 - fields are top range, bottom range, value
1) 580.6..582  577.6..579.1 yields 1.00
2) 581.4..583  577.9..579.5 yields 1.00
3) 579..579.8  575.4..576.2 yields 0.92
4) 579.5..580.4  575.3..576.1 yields 0.95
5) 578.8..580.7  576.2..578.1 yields 1.01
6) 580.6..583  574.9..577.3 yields 1.00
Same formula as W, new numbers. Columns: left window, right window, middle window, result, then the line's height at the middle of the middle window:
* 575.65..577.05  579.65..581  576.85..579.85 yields 0.08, 10.1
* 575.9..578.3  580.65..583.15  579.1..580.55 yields 0.01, 9.97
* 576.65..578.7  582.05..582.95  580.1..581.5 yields -0.04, 9.8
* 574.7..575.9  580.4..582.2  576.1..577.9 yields -0.02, 9.92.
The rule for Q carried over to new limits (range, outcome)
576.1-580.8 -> 9.94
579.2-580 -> 9.77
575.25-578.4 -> 10.1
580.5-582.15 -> 9.92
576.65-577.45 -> 9.74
